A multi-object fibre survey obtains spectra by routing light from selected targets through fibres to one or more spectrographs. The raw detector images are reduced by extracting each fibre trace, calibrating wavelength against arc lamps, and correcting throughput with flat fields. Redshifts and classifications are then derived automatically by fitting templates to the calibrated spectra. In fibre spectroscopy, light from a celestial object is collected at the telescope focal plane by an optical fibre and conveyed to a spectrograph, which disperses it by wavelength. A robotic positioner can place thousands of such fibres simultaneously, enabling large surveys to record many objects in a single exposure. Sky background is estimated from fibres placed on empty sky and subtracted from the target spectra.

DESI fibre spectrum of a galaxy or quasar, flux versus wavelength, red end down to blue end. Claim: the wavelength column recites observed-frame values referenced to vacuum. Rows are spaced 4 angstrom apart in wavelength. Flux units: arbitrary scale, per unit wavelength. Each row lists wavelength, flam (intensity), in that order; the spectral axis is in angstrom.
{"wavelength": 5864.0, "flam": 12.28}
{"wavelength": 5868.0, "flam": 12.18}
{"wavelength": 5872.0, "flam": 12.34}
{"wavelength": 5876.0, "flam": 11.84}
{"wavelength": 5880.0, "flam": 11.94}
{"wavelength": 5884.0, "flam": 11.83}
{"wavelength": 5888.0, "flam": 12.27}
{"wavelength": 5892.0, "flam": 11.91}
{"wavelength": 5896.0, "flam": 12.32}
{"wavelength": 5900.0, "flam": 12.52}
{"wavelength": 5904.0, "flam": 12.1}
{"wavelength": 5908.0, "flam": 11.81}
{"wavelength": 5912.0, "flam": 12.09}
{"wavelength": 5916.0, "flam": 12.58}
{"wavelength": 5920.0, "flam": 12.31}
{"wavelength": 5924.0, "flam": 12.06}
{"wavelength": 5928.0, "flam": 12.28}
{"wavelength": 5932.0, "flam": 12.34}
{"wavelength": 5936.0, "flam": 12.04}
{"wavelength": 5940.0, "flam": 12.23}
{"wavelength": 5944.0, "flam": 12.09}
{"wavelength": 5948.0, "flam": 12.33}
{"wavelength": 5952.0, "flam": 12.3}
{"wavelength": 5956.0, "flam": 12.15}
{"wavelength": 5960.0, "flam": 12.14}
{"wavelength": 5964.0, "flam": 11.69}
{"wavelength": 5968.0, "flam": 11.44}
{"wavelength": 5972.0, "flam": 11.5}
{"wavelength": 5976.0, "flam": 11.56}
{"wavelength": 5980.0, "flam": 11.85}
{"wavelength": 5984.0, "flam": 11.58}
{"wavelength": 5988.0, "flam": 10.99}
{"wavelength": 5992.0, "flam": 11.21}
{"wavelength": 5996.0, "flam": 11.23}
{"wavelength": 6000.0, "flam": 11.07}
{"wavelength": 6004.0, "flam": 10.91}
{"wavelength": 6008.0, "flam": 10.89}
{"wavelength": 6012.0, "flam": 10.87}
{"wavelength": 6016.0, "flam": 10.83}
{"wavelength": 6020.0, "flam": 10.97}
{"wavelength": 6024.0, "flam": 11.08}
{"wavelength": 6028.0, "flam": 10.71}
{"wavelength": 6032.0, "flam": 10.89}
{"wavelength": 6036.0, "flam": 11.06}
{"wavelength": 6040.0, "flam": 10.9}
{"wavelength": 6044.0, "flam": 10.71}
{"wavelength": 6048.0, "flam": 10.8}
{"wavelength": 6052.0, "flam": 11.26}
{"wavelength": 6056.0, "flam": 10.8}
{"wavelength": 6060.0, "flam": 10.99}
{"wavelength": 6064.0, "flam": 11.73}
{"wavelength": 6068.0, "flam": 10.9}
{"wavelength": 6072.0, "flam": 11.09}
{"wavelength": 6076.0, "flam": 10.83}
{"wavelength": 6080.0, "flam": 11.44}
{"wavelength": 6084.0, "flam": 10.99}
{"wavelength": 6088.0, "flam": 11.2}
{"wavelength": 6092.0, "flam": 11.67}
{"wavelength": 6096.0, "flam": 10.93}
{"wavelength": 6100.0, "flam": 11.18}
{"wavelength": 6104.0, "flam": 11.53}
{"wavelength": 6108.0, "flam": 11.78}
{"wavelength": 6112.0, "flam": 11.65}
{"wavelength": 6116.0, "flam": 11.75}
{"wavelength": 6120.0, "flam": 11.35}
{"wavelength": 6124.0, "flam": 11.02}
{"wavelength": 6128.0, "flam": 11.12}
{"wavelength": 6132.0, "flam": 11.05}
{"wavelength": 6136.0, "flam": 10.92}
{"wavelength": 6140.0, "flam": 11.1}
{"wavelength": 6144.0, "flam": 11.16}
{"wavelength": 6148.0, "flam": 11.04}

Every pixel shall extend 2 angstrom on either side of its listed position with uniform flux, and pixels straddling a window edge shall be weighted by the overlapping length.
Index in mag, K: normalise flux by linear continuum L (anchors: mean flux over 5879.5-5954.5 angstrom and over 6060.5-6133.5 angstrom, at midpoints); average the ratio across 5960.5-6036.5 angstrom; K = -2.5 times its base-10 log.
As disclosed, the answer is 0.05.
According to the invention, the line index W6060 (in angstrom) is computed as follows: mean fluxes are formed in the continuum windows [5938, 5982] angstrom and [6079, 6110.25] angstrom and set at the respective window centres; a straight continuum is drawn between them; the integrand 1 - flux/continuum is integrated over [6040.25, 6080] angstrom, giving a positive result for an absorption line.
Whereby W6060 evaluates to 1.6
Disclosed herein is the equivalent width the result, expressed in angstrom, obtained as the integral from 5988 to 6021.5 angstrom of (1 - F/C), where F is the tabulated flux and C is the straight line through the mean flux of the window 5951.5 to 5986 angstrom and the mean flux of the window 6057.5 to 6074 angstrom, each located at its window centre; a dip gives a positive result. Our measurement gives 1.6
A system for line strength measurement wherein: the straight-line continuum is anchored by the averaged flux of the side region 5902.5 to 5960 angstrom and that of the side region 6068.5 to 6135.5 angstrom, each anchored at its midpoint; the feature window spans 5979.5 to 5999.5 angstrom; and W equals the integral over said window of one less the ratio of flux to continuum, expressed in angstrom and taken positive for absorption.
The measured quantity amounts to 1.0 angstrom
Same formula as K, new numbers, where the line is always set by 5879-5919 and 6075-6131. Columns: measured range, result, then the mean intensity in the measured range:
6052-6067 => 0.03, 11.2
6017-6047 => 0.07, 10.9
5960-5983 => 0.02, 11.7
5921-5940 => -0.02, 12.2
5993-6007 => 0.06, 11.1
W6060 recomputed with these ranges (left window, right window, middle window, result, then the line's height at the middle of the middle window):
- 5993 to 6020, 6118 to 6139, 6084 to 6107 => -0.5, 11.1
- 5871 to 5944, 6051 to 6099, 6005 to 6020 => 0.8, 11.5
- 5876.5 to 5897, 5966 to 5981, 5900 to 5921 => -0.5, 11.9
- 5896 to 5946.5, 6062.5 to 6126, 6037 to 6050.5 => 0.9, 11.6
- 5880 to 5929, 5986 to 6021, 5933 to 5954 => -0.9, 11.7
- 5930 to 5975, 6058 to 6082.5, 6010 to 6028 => 1.0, 11.5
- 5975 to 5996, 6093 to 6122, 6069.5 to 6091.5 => 0.6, 11.4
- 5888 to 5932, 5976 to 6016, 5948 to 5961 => -0.6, 11.7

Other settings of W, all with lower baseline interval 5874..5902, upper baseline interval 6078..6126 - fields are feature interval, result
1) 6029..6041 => 0.7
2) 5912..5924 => -0.3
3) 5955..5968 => -0.1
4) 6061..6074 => 0.3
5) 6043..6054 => 0.6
